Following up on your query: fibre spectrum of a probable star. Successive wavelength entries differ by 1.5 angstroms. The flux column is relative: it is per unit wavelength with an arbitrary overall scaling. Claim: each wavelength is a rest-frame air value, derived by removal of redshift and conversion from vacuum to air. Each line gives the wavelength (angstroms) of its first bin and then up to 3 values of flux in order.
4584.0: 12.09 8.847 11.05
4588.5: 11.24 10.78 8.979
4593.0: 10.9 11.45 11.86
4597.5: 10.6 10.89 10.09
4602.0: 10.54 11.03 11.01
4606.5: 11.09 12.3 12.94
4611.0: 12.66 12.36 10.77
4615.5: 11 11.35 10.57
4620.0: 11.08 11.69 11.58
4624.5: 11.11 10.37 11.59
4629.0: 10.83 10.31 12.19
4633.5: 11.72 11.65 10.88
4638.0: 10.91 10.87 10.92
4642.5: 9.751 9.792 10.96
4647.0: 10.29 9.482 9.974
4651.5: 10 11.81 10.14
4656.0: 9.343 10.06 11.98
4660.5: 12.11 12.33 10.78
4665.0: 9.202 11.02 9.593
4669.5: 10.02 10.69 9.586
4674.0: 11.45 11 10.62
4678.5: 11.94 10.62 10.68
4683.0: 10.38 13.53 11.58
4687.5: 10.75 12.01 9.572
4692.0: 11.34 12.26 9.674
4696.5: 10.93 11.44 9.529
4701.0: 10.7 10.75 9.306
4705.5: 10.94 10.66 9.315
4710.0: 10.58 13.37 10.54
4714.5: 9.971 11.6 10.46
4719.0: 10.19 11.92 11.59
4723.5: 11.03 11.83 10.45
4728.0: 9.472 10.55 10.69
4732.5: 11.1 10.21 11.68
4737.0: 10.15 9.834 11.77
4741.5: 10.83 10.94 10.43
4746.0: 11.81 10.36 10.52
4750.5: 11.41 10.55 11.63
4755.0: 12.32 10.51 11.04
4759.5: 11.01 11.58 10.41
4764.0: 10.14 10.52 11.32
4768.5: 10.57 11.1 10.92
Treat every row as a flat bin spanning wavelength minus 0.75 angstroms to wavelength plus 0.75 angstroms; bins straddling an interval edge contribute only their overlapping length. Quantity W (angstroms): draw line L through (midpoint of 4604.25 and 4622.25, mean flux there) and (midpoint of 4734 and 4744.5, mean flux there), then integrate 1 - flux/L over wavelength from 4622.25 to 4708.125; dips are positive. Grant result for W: 3.5 angstroms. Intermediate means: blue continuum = 11.6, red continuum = 10.8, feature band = 10.8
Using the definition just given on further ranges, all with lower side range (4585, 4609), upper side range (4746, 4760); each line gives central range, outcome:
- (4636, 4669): 1.1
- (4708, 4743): 0.6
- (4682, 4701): -0.1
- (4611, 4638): -1.0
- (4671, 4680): 0.1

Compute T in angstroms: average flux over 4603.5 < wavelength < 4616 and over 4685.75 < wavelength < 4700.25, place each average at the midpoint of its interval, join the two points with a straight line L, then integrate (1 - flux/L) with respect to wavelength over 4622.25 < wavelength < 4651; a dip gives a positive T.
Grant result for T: 1.7 angstroms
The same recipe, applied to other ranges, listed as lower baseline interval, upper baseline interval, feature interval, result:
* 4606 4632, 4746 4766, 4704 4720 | 0.6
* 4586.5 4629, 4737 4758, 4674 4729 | 0.6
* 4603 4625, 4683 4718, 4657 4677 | 0.7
